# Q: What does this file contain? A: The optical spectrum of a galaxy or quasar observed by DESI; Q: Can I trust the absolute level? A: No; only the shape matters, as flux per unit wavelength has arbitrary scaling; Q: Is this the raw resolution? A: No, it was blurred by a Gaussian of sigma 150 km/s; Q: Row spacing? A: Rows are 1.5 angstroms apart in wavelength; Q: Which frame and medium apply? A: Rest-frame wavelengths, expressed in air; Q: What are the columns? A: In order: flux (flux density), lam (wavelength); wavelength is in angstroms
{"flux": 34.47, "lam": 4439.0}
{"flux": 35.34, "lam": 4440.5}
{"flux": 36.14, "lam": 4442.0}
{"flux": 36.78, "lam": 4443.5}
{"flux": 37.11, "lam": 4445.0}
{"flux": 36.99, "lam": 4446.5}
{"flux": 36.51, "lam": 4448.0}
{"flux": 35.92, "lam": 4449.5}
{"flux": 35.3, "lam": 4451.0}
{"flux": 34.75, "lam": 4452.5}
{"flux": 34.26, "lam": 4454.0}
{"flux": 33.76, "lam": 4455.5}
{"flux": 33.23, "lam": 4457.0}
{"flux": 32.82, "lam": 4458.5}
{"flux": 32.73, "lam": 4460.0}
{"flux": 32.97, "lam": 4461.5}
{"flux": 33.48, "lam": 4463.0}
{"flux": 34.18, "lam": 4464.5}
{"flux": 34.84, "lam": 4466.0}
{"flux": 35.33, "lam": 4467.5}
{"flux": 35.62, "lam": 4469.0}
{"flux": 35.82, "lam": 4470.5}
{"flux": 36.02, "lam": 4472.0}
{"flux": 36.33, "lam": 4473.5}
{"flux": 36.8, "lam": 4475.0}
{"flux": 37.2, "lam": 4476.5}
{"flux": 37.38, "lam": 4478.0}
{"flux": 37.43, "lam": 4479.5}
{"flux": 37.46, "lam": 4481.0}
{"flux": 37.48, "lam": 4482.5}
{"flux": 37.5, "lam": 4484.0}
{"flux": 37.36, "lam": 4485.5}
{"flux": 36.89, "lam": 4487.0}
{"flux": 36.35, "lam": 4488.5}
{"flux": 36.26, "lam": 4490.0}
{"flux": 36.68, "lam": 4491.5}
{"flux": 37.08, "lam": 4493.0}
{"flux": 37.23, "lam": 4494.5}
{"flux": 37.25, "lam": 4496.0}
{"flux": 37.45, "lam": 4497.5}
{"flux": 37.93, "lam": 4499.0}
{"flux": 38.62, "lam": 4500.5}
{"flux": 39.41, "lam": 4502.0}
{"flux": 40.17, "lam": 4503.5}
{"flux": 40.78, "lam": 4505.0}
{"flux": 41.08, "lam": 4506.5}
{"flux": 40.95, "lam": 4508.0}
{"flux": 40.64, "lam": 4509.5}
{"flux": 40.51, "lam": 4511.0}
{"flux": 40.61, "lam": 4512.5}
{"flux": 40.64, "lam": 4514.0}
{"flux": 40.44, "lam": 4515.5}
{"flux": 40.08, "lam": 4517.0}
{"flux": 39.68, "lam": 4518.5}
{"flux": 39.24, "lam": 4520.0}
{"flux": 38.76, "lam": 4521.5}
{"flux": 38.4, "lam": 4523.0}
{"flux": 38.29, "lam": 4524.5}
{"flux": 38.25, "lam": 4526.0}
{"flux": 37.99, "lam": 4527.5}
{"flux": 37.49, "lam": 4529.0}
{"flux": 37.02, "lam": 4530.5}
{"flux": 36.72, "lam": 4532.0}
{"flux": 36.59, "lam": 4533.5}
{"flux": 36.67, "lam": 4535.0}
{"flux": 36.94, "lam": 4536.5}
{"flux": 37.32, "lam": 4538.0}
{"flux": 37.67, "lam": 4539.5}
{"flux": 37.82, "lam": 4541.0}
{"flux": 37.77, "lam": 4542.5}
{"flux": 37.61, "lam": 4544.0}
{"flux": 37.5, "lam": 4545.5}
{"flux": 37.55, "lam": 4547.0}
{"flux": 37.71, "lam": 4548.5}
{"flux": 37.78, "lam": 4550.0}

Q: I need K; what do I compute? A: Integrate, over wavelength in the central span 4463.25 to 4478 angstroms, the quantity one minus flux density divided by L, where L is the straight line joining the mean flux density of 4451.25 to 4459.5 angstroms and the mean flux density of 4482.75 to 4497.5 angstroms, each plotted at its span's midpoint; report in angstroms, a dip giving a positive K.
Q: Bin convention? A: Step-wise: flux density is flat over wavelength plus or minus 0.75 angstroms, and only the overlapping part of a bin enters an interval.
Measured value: -0.2 angstroms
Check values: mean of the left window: 33.8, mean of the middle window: 35.8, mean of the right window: 37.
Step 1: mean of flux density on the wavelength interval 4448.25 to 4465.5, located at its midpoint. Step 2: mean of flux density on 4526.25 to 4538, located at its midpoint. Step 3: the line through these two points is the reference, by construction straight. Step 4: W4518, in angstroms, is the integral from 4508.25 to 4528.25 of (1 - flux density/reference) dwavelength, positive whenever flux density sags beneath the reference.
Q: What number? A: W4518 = -1.6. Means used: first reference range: 34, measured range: 39.5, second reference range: 37.1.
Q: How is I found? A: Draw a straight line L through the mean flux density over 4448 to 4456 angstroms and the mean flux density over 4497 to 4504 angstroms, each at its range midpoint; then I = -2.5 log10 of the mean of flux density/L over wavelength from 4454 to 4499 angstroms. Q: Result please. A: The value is 0.03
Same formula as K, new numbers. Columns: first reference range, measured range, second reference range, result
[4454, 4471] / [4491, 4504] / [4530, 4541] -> -0.9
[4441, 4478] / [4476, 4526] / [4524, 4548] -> -2.9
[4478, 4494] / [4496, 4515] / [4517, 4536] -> -1.2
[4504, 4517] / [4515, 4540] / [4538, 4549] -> 0.7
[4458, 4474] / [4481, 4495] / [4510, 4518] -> 0.1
